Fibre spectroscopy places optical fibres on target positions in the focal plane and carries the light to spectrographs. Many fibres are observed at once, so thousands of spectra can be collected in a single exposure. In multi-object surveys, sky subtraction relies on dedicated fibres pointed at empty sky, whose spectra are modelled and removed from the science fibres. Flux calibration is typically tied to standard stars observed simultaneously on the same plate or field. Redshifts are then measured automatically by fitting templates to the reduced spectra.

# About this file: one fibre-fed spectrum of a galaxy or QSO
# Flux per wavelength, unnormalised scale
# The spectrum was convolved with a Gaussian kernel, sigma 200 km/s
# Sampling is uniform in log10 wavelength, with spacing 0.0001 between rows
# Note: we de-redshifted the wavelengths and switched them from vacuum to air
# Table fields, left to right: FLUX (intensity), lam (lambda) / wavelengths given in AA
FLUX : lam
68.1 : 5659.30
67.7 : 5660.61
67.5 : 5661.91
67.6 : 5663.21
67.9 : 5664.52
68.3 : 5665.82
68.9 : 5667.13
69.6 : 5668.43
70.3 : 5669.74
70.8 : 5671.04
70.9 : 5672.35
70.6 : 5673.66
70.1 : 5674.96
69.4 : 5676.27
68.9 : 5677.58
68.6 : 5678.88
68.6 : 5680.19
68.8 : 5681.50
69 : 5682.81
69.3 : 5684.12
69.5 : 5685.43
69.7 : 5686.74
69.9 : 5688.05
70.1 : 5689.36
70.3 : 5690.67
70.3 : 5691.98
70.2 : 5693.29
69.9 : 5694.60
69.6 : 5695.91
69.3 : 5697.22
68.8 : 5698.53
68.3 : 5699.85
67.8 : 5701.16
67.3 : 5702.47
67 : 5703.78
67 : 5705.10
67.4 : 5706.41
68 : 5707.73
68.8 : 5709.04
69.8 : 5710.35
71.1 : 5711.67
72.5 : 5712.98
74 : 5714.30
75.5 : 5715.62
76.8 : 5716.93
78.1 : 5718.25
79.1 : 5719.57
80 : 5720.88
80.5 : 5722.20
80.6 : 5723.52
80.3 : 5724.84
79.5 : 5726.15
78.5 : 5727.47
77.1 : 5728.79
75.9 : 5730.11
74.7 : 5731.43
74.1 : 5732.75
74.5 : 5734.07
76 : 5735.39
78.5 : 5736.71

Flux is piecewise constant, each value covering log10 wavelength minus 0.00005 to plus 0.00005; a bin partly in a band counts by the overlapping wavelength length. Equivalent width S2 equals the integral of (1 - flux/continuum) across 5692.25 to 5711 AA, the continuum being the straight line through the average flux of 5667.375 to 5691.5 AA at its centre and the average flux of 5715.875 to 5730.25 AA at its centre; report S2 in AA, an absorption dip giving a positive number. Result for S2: 1.4 AA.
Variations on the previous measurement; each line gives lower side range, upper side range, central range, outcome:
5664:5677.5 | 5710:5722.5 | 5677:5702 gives 1.0 AA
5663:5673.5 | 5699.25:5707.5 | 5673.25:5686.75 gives -0.1 AA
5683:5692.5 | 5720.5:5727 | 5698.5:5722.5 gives 1.4 AA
